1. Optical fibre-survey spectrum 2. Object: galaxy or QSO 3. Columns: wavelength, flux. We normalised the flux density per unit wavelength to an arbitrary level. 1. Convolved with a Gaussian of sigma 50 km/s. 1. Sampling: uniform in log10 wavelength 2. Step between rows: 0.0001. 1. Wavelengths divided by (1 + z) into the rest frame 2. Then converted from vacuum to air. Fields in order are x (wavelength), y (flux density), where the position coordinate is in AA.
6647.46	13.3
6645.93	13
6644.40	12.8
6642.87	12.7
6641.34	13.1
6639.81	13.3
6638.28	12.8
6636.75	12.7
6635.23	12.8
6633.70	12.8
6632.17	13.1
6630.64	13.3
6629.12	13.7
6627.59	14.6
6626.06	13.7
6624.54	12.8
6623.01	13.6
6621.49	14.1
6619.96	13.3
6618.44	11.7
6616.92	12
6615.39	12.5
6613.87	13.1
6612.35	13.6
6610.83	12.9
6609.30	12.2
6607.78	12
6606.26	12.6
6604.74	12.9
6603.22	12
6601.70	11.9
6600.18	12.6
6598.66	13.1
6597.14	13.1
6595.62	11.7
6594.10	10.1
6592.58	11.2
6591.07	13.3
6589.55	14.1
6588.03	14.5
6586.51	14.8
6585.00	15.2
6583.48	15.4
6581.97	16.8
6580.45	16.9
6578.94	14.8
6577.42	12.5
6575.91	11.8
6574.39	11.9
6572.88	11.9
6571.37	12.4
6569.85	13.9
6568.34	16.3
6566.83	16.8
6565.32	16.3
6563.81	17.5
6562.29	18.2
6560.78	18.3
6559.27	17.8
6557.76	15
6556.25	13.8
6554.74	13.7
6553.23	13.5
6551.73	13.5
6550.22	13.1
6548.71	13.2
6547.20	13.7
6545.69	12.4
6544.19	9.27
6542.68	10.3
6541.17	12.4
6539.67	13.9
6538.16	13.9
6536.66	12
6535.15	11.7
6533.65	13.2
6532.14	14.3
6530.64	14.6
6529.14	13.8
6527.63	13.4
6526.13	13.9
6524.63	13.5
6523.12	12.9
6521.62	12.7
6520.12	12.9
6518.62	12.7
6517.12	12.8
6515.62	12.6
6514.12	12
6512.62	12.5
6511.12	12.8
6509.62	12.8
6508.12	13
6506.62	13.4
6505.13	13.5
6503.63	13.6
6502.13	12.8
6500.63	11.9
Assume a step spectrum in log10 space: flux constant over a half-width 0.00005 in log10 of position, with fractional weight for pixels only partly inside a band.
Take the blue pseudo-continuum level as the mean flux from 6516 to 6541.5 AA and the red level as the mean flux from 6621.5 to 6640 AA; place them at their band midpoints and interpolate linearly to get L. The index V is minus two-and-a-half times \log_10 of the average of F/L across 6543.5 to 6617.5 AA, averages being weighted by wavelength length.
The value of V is -0.04 mag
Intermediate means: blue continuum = 13.2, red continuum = 13.3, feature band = 13.7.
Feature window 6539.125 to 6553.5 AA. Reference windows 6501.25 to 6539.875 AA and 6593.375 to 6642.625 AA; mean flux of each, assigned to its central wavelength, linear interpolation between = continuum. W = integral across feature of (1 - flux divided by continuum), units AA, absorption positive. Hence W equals 0.6 AA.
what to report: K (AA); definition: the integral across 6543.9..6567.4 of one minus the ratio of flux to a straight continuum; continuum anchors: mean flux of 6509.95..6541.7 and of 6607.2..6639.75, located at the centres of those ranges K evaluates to -3.2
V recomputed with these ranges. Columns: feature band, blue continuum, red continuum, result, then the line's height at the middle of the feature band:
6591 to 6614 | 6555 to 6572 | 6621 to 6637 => 0.17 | 14.4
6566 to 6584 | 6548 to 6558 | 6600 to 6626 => -0.08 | 13.3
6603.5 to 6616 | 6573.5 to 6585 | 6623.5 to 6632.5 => 0.09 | 13.8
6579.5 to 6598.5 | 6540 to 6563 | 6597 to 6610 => -0.08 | 12.9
